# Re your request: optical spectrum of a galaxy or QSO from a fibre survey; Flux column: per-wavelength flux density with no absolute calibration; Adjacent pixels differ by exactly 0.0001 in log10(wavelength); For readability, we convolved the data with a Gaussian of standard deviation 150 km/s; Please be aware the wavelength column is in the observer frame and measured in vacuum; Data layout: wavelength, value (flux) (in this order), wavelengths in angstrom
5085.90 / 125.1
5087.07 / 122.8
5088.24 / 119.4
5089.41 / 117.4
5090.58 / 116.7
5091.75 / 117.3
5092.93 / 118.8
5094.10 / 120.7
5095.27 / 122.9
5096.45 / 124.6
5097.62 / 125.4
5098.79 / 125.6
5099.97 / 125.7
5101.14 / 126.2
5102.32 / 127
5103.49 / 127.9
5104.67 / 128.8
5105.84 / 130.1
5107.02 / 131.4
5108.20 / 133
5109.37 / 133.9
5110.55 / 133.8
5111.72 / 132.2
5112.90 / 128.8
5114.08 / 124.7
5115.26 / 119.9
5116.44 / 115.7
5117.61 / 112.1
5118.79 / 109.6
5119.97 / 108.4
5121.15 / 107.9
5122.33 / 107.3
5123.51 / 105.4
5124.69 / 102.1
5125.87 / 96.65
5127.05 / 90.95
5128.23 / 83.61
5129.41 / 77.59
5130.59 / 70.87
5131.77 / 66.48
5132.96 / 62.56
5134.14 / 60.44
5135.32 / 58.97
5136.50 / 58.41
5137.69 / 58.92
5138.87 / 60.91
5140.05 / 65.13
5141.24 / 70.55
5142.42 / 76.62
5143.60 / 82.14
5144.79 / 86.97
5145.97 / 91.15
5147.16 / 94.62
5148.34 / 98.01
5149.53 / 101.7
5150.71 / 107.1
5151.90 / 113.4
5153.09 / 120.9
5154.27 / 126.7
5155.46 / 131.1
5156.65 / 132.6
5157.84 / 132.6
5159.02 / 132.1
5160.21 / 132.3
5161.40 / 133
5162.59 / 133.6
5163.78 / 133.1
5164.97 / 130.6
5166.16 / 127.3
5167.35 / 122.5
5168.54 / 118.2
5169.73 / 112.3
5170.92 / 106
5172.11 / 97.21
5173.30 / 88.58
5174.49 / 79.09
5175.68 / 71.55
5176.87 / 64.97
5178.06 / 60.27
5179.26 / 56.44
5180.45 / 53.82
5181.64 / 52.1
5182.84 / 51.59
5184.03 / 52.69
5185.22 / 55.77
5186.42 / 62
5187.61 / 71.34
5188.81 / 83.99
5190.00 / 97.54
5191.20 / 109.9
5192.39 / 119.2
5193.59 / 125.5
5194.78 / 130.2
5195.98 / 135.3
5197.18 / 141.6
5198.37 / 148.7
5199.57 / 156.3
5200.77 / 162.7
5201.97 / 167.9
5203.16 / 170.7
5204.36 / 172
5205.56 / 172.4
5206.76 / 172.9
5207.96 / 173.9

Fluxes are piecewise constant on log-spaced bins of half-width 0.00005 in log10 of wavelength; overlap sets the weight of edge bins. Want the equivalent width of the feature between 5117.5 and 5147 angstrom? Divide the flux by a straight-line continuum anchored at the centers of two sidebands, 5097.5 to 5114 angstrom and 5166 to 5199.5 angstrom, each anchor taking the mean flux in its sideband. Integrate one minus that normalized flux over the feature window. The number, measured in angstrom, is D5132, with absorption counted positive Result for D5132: 8.7 angstrom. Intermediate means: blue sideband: 129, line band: 82.5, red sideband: 93.3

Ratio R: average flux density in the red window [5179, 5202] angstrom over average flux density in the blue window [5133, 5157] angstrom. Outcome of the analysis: 1.14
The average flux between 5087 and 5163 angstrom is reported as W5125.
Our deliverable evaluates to 108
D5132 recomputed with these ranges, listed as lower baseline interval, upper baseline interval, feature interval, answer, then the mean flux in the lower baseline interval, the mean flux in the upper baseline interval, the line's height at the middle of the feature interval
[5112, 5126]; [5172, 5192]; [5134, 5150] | 3.4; 112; 71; 97.3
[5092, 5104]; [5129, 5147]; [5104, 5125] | -3.8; 124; 70.4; 102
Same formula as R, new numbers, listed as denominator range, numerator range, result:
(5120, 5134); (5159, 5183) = 1.11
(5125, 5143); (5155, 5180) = 1.53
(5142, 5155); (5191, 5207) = 1.49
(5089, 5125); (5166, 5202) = 0.81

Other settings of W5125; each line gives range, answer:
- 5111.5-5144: 89.3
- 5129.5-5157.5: 87.1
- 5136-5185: 95.3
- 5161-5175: 115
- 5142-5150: 90.3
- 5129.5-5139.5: 63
